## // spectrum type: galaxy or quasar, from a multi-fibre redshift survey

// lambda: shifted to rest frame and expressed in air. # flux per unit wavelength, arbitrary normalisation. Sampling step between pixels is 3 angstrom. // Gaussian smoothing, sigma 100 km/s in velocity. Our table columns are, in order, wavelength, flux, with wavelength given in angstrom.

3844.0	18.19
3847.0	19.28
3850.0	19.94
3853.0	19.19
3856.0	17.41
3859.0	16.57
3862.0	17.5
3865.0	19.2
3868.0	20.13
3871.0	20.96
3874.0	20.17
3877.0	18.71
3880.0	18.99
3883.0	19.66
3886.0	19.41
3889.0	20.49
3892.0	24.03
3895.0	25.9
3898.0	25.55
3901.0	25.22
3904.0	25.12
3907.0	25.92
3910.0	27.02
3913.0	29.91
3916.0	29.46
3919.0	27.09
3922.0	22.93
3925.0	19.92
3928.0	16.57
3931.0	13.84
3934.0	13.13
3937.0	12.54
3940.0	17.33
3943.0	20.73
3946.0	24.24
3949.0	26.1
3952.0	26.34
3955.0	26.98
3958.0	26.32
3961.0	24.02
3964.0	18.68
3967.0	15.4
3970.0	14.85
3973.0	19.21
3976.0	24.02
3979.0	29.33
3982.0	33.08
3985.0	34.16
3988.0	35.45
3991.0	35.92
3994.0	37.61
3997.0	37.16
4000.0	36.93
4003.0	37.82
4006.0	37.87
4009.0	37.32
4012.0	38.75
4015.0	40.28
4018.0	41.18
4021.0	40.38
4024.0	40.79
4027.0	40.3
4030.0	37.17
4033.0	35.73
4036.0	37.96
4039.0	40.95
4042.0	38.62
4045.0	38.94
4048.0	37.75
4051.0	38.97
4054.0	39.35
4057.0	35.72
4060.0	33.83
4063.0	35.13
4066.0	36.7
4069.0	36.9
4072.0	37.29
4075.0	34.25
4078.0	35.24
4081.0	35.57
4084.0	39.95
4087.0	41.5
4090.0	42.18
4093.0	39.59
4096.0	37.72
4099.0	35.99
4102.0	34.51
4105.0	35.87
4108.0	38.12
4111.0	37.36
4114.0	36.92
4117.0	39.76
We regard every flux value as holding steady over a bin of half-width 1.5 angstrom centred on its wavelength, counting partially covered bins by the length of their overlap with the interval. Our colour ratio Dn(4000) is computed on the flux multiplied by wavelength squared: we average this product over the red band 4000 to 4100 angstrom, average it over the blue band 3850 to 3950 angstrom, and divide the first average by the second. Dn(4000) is 1.9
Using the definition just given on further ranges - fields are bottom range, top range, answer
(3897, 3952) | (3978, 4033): 1.73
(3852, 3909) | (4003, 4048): 1.98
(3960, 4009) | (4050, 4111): 1.31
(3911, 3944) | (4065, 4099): 2.01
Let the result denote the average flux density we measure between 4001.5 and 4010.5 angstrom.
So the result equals 37.7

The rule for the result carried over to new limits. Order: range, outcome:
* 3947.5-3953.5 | 26.2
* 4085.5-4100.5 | 39.4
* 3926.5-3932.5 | 15.2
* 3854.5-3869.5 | 18.2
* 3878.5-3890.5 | 19.6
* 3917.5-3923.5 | 25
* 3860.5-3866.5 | 18.3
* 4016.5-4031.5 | 40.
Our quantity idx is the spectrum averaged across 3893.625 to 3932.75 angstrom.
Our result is 24.1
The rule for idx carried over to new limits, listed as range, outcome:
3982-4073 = 37.7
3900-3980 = 22.2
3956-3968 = 21.6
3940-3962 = 24.5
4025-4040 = 38.4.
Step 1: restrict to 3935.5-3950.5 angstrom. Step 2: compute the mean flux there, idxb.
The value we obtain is 20.2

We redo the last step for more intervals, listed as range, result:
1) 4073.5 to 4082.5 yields 35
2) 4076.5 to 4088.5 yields 38.1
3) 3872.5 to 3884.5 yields 19.4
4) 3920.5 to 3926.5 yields 21.4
